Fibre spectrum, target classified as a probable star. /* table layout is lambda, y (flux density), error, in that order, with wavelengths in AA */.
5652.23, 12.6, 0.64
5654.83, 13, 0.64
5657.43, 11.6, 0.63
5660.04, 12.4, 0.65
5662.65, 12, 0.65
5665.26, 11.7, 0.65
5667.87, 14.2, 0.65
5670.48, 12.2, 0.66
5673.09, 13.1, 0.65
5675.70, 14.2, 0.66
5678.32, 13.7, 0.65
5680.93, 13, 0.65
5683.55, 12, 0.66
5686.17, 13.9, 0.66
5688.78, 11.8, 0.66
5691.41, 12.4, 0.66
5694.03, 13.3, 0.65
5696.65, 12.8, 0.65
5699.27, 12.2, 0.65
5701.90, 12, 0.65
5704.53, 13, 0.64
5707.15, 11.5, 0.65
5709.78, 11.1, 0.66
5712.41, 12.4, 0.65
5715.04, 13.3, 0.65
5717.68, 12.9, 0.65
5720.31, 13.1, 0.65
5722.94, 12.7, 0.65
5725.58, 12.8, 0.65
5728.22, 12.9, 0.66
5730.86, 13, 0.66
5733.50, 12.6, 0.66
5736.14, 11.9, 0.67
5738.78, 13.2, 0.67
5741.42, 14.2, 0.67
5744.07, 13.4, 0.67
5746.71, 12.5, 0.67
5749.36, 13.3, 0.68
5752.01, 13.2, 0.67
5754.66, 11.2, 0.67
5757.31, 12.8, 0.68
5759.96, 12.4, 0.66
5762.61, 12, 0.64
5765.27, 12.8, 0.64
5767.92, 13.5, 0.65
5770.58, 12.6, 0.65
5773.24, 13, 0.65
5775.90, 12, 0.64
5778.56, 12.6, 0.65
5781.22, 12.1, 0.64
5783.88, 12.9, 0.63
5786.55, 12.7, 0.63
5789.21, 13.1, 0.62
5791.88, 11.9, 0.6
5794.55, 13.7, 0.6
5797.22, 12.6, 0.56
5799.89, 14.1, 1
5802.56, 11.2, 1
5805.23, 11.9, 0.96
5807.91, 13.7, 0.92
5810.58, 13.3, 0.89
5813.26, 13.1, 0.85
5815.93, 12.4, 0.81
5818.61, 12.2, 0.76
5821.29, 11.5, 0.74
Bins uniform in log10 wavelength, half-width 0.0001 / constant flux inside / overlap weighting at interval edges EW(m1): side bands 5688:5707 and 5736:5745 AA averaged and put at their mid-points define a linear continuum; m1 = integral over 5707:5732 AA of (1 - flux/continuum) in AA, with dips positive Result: 0.56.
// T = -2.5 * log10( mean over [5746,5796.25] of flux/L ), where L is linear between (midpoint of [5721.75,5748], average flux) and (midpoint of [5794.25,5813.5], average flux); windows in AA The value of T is 0.02 mag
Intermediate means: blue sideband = 12.9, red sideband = 12.9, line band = 12.6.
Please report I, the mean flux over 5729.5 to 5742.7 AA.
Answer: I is 13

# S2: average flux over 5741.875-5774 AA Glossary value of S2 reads 12.8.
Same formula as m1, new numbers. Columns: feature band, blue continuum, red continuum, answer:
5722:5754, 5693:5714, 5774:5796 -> -1.3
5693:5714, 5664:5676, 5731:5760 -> 1.0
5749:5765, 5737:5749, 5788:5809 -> 0.8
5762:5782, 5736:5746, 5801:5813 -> 0.6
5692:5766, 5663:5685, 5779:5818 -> 1.3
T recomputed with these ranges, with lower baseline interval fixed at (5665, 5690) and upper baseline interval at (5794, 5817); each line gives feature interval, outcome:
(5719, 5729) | 0.01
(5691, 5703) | 0.04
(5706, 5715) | 0.10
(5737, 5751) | -0.03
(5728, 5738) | 0.03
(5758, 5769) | 0.02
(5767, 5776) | 0.01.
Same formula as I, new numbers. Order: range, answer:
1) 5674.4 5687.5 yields 13.4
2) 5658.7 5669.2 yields 12.6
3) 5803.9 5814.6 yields 13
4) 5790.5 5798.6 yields 12.7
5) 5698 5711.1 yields 12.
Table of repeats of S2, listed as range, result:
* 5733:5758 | 12.8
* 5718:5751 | 13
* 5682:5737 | 12.6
